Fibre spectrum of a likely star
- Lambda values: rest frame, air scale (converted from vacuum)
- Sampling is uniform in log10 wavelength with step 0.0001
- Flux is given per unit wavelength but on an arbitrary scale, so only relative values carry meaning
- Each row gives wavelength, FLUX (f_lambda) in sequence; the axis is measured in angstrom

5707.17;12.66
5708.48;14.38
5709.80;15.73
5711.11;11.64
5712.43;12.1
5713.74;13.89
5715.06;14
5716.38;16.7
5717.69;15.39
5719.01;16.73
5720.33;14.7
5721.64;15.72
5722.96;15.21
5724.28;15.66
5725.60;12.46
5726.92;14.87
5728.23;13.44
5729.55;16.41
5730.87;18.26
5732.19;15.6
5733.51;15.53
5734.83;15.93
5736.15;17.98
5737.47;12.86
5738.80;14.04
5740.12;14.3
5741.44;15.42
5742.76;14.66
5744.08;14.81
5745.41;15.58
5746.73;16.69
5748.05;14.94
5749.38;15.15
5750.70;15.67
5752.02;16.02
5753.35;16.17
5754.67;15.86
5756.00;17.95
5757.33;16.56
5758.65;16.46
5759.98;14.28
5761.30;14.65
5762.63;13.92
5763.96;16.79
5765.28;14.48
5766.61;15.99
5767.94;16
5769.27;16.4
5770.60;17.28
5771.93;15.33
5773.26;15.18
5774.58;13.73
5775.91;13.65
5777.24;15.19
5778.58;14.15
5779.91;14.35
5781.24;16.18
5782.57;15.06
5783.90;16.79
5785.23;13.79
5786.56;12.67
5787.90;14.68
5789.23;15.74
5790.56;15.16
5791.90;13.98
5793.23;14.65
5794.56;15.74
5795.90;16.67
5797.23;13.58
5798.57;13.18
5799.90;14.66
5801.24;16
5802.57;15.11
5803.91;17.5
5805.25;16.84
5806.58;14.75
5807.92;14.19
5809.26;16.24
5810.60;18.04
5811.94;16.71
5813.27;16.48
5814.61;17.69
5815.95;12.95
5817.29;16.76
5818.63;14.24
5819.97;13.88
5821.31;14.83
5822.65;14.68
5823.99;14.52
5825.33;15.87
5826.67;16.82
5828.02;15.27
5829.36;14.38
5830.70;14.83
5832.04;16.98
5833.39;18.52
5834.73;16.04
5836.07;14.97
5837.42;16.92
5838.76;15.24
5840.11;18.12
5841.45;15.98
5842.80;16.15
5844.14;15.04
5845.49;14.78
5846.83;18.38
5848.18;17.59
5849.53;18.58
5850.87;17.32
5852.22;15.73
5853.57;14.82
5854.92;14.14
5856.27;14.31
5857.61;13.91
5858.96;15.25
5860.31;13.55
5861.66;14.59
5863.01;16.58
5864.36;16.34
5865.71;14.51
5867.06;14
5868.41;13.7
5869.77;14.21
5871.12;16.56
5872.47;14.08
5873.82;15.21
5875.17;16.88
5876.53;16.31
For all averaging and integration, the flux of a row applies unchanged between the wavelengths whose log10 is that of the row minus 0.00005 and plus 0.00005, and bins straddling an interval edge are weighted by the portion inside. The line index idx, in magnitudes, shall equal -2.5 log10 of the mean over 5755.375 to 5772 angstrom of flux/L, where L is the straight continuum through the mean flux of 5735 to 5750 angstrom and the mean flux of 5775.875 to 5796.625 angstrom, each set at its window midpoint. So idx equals -0.057 mag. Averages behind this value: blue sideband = 15.1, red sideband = 14.9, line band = 15.9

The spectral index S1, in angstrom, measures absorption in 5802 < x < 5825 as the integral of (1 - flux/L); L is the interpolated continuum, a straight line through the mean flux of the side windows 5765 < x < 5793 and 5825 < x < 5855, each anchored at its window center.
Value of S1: 0.1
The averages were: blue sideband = 15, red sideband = 16.2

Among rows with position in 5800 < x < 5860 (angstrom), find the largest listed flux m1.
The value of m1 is 18.58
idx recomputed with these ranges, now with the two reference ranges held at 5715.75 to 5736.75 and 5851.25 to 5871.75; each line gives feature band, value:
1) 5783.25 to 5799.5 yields 0.040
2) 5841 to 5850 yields -0.115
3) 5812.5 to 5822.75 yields -0.010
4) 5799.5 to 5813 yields -0.061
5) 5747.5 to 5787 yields 0.003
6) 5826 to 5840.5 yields -0.079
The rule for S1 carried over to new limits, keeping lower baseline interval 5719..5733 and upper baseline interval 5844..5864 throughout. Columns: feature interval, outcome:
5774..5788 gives 0.8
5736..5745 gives 0.4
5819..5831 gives 0.5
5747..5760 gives -0.5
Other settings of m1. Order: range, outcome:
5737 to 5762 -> 17.95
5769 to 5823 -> 18.04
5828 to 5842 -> 18.52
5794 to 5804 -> 17.5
